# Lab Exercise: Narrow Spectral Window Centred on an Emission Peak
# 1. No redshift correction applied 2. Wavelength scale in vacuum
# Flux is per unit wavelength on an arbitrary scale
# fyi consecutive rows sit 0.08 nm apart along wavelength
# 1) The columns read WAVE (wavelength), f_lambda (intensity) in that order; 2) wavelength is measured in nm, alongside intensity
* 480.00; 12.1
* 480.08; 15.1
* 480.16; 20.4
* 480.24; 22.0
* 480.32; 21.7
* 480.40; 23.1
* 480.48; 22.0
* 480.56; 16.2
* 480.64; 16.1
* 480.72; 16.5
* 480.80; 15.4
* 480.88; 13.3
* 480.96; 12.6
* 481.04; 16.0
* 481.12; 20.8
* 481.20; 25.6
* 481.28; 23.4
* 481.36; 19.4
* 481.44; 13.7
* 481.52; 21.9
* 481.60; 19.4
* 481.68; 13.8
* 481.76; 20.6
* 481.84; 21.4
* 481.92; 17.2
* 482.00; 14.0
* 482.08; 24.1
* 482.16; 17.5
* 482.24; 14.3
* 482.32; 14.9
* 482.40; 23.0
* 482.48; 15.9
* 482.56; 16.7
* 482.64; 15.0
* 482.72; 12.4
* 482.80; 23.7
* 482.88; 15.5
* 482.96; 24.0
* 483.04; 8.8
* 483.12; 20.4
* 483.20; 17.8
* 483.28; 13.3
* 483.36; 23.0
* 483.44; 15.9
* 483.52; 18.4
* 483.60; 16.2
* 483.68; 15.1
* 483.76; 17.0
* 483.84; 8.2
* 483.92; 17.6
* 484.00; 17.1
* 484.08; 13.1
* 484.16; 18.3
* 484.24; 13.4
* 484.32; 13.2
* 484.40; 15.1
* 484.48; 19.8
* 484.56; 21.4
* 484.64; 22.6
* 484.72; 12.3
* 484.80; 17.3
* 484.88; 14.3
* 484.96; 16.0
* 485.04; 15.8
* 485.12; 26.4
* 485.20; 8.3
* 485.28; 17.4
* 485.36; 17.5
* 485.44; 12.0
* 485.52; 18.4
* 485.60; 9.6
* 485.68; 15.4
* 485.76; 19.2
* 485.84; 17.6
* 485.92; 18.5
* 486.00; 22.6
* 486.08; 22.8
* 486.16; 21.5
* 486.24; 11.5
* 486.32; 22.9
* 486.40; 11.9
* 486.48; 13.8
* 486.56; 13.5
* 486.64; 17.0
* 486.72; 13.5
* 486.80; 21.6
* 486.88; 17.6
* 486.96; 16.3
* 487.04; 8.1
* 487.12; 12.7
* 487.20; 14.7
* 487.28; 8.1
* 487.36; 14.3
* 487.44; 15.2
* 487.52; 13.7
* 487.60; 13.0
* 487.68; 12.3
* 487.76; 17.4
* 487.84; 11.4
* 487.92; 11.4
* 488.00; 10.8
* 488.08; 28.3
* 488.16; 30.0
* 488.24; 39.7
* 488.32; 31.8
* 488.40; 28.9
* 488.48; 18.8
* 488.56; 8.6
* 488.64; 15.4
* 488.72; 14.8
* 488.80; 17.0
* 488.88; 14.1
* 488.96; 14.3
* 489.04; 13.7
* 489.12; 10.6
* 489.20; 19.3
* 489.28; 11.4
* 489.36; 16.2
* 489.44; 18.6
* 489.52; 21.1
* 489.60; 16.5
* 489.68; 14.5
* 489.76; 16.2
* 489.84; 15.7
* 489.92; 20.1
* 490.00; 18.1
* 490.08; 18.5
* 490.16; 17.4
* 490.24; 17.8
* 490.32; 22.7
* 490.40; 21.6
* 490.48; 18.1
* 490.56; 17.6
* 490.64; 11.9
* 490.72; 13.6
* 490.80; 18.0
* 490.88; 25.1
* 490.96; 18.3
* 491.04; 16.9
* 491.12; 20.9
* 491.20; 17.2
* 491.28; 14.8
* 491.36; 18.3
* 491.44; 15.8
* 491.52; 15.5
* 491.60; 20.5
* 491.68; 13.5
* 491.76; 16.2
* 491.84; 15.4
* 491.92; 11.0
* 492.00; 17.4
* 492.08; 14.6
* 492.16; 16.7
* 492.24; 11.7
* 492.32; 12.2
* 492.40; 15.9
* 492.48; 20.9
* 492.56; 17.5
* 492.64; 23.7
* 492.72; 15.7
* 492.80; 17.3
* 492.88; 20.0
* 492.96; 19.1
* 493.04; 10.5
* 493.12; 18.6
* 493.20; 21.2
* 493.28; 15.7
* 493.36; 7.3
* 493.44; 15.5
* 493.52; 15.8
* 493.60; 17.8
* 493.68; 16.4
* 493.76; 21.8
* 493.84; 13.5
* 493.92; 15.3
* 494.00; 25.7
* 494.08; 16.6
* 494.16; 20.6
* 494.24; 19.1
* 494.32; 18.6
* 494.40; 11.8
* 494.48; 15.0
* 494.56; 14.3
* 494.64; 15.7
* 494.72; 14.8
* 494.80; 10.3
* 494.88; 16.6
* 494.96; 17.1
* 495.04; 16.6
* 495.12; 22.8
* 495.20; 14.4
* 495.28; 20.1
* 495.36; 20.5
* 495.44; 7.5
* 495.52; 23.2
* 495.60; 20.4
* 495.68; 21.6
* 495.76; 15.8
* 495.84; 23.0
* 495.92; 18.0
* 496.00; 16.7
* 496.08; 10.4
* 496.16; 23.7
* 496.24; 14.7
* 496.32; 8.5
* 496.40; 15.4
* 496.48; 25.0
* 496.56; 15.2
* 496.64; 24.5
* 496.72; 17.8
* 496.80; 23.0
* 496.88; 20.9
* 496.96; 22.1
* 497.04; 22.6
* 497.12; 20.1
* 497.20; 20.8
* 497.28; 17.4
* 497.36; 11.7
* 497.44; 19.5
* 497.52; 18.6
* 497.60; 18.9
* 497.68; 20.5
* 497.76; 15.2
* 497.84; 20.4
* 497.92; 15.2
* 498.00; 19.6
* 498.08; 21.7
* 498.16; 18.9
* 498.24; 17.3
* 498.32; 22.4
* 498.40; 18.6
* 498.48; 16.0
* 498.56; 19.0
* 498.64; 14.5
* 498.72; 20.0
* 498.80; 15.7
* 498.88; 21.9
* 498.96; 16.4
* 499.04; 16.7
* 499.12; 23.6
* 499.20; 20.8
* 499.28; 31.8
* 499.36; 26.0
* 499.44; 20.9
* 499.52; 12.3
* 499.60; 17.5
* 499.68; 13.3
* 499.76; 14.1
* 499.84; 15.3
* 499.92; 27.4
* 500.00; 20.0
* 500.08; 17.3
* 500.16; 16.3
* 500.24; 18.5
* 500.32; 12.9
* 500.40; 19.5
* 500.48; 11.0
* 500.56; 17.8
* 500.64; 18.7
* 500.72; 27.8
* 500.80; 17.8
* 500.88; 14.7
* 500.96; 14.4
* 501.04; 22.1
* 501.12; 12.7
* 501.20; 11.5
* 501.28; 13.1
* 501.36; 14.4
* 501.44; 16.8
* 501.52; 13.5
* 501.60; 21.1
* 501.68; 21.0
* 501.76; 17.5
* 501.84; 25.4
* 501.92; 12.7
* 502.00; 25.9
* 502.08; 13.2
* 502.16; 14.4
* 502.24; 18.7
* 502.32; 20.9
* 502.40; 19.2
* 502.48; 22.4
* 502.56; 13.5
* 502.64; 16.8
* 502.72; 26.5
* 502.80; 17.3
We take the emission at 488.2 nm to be H-gamma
